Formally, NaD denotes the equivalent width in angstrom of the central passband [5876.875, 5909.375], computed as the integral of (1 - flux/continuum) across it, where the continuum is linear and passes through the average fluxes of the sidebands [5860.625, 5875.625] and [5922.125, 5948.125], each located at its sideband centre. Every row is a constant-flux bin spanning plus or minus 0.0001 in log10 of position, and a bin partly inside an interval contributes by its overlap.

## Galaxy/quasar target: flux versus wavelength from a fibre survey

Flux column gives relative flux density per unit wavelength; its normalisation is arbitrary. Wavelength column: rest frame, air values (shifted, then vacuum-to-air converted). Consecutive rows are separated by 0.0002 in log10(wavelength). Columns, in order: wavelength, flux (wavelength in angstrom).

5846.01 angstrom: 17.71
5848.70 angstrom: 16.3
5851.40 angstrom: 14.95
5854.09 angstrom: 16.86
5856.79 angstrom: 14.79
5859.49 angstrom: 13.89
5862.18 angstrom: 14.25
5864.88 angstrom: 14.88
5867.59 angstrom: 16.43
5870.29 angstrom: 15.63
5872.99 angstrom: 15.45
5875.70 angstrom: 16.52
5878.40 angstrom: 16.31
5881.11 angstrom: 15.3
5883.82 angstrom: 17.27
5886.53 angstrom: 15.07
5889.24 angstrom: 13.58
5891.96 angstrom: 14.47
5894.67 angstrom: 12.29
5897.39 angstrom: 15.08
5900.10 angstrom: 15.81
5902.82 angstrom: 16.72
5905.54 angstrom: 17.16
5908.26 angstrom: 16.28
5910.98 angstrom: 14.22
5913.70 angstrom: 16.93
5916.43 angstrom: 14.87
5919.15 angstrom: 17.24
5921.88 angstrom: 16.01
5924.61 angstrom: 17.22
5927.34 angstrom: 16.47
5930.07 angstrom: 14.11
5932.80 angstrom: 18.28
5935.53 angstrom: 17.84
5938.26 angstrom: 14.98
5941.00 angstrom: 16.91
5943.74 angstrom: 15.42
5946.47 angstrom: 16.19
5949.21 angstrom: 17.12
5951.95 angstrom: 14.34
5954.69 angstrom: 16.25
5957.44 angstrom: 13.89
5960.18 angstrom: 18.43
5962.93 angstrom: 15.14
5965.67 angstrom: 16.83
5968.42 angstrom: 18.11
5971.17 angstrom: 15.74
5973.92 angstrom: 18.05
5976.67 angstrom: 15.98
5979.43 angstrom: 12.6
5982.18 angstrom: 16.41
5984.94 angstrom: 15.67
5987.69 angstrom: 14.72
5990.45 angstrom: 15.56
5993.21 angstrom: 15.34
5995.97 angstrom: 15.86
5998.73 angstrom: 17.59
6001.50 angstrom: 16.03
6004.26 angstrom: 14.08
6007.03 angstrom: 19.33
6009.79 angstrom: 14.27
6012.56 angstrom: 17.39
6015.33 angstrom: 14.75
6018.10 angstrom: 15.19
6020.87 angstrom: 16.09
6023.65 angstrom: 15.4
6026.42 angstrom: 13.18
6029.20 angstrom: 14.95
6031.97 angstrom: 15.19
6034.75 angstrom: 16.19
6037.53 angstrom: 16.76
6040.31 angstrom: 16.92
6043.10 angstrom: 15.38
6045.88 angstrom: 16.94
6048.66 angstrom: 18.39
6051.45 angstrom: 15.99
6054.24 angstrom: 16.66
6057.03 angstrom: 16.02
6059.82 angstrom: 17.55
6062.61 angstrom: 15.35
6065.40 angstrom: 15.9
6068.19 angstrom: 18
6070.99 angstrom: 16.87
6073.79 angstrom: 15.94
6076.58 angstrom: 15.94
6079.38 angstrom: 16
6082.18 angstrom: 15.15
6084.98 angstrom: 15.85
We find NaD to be 0.7 angstrom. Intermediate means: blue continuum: 15.4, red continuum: 16.4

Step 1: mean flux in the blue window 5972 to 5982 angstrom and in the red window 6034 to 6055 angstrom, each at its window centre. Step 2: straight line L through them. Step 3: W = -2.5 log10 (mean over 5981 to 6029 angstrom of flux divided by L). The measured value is 0.027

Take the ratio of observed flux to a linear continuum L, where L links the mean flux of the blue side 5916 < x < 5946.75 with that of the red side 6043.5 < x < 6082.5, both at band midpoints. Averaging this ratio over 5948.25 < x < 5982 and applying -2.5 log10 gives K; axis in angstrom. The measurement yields 0.02 mag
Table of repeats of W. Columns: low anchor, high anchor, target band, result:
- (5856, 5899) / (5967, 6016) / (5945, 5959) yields 0.00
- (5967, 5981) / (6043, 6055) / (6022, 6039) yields 0.09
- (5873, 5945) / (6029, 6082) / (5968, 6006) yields 0.02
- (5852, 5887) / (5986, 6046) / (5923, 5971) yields -0.04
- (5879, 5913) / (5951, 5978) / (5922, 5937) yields -0.06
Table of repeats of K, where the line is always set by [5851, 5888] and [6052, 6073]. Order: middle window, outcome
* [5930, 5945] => -0.036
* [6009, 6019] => 0.058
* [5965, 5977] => -0.062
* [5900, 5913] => -0.024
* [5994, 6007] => 0.002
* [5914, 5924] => -0.027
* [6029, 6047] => 0.022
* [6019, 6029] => 0.102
